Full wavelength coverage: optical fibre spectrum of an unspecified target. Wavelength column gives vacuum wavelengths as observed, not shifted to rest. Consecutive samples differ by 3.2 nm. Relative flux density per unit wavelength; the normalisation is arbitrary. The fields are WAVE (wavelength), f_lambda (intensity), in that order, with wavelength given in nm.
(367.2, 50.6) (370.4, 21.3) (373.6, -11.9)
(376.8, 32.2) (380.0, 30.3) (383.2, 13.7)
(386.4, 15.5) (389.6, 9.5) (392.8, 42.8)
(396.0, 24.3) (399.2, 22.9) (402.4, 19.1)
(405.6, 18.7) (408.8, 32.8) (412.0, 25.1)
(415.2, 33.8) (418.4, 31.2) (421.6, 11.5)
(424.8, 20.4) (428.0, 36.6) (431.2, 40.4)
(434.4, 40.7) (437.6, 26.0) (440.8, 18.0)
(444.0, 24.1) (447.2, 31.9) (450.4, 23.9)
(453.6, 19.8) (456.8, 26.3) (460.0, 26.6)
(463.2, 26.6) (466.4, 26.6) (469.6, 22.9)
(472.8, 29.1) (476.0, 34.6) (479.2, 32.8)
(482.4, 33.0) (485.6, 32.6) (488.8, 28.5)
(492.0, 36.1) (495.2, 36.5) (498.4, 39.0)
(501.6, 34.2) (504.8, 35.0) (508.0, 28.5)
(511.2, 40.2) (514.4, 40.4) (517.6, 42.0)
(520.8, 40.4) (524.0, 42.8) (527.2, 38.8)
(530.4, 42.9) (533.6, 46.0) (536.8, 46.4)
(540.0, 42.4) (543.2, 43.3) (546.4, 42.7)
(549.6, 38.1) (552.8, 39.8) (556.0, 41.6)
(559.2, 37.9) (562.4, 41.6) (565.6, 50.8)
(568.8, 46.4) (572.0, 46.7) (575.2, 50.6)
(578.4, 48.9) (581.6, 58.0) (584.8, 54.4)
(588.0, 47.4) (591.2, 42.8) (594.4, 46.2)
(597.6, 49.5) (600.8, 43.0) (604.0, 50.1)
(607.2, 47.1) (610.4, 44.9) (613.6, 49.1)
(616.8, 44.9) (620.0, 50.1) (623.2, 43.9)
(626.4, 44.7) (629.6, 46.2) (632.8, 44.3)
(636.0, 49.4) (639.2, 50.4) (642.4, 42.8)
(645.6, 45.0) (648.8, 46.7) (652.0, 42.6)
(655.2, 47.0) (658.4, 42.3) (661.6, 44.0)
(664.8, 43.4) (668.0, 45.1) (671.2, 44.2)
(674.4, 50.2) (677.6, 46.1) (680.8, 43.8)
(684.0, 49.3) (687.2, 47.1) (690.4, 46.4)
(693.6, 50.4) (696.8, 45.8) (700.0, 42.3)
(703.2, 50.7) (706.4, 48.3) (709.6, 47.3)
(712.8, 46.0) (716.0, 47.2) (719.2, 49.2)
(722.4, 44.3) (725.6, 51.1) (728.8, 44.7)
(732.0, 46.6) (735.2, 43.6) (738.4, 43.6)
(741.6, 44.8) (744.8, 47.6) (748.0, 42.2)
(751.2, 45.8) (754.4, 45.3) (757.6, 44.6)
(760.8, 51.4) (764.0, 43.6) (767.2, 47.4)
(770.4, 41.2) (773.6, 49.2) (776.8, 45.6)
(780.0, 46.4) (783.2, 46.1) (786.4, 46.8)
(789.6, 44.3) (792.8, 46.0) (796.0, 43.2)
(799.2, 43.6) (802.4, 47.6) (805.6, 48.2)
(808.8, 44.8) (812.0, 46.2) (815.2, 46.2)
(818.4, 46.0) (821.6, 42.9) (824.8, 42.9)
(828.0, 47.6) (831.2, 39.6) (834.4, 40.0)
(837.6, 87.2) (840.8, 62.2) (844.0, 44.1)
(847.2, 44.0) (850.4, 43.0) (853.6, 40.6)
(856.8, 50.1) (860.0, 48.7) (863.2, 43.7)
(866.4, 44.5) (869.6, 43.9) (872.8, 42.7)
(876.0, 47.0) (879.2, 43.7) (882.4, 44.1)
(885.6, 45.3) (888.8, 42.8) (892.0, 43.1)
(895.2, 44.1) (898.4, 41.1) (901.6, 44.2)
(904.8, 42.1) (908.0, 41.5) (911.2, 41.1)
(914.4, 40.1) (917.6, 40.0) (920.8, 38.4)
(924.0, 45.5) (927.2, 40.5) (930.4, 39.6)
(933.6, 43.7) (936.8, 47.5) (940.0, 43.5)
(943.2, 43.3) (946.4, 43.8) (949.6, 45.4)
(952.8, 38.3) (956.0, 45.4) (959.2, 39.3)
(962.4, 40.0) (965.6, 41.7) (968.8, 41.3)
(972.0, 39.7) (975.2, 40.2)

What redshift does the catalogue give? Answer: 0.277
